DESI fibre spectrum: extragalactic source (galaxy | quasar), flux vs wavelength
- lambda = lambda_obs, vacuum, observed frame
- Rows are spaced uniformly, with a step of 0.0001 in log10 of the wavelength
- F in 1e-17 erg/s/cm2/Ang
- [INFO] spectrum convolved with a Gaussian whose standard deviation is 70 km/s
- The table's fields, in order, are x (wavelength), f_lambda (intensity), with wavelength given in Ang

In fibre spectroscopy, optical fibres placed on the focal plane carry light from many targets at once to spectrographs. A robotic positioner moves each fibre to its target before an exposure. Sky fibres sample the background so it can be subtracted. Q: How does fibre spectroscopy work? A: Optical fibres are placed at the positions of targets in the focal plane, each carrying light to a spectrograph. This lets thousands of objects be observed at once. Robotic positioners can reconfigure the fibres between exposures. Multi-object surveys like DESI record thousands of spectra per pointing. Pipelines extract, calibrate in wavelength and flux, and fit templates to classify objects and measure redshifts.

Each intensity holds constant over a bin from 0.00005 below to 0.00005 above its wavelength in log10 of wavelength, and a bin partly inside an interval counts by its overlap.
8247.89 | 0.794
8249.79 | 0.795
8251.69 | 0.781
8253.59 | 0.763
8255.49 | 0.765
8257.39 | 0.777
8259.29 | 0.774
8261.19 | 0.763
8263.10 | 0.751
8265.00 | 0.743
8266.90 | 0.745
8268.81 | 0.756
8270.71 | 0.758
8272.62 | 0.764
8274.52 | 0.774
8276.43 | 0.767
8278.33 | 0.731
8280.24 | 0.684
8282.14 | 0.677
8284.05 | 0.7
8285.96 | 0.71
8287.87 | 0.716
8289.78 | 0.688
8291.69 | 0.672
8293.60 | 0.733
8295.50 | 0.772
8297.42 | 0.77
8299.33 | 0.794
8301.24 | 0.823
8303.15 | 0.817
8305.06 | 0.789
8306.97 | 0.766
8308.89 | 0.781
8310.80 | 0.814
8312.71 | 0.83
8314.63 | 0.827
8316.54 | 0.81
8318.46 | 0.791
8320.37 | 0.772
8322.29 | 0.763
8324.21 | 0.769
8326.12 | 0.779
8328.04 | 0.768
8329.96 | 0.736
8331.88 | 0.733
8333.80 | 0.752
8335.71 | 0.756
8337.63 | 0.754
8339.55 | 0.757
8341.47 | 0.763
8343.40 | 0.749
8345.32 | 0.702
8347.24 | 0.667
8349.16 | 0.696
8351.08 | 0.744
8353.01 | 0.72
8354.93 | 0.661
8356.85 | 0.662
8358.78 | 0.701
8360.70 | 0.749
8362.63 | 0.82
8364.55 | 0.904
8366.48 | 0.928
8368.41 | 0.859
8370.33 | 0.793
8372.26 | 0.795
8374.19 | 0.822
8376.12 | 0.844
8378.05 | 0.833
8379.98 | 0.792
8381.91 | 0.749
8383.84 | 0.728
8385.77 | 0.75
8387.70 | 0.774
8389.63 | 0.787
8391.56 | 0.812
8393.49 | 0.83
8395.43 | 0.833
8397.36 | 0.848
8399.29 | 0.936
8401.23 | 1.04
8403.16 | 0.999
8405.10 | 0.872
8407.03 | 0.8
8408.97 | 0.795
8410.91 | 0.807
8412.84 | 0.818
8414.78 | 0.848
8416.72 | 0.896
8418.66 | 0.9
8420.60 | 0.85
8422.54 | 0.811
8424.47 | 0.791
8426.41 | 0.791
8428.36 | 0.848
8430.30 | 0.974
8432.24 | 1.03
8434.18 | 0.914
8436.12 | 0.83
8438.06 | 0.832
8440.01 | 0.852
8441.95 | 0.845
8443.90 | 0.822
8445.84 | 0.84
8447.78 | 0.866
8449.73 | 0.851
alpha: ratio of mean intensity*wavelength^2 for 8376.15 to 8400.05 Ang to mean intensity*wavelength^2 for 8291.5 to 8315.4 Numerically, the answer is 1.05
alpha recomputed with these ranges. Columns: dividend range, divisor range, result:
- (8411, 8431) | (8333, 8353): 1.18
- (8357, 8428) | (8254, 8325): 1.12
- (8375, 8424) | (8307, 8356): 1.13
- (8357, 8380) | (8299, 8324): 1.04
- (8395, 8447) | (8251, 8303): 1.20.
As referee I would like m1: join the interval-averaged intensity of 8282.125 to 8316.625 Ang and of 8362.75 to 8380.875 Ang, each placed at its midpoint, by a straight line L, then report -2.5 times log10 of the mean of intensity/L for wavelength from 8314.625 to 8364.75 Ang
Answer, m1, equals 0.08 mag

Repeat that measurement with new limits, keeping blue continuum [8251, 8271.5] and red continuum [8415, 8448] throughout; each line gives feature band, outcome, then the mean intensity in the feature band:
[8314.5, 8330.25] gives 0.03 mag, 0.779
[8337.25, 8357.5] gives 0.14 mag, 0.716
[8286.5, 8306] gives 0.04 mag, 0.756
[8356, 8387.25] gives 0.04 mag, 0.796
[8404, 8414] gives 0.04 mag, 0.821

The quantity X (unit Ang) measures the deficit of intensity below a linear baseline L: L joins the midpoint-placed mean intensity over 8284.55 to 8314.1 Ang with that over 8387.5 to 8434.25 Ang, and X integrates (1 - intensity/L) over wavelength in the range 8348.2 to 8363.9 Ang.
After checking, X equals 1.8 Ang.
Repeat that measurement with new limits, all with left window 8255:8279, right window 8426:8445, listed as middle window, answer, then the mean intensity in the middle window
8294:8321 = -0.3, 0.796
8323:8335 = 0.7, 0.757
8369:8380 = 0.2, 0.816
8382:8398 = 1.0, 0.792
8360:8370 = -0.3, 0.851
